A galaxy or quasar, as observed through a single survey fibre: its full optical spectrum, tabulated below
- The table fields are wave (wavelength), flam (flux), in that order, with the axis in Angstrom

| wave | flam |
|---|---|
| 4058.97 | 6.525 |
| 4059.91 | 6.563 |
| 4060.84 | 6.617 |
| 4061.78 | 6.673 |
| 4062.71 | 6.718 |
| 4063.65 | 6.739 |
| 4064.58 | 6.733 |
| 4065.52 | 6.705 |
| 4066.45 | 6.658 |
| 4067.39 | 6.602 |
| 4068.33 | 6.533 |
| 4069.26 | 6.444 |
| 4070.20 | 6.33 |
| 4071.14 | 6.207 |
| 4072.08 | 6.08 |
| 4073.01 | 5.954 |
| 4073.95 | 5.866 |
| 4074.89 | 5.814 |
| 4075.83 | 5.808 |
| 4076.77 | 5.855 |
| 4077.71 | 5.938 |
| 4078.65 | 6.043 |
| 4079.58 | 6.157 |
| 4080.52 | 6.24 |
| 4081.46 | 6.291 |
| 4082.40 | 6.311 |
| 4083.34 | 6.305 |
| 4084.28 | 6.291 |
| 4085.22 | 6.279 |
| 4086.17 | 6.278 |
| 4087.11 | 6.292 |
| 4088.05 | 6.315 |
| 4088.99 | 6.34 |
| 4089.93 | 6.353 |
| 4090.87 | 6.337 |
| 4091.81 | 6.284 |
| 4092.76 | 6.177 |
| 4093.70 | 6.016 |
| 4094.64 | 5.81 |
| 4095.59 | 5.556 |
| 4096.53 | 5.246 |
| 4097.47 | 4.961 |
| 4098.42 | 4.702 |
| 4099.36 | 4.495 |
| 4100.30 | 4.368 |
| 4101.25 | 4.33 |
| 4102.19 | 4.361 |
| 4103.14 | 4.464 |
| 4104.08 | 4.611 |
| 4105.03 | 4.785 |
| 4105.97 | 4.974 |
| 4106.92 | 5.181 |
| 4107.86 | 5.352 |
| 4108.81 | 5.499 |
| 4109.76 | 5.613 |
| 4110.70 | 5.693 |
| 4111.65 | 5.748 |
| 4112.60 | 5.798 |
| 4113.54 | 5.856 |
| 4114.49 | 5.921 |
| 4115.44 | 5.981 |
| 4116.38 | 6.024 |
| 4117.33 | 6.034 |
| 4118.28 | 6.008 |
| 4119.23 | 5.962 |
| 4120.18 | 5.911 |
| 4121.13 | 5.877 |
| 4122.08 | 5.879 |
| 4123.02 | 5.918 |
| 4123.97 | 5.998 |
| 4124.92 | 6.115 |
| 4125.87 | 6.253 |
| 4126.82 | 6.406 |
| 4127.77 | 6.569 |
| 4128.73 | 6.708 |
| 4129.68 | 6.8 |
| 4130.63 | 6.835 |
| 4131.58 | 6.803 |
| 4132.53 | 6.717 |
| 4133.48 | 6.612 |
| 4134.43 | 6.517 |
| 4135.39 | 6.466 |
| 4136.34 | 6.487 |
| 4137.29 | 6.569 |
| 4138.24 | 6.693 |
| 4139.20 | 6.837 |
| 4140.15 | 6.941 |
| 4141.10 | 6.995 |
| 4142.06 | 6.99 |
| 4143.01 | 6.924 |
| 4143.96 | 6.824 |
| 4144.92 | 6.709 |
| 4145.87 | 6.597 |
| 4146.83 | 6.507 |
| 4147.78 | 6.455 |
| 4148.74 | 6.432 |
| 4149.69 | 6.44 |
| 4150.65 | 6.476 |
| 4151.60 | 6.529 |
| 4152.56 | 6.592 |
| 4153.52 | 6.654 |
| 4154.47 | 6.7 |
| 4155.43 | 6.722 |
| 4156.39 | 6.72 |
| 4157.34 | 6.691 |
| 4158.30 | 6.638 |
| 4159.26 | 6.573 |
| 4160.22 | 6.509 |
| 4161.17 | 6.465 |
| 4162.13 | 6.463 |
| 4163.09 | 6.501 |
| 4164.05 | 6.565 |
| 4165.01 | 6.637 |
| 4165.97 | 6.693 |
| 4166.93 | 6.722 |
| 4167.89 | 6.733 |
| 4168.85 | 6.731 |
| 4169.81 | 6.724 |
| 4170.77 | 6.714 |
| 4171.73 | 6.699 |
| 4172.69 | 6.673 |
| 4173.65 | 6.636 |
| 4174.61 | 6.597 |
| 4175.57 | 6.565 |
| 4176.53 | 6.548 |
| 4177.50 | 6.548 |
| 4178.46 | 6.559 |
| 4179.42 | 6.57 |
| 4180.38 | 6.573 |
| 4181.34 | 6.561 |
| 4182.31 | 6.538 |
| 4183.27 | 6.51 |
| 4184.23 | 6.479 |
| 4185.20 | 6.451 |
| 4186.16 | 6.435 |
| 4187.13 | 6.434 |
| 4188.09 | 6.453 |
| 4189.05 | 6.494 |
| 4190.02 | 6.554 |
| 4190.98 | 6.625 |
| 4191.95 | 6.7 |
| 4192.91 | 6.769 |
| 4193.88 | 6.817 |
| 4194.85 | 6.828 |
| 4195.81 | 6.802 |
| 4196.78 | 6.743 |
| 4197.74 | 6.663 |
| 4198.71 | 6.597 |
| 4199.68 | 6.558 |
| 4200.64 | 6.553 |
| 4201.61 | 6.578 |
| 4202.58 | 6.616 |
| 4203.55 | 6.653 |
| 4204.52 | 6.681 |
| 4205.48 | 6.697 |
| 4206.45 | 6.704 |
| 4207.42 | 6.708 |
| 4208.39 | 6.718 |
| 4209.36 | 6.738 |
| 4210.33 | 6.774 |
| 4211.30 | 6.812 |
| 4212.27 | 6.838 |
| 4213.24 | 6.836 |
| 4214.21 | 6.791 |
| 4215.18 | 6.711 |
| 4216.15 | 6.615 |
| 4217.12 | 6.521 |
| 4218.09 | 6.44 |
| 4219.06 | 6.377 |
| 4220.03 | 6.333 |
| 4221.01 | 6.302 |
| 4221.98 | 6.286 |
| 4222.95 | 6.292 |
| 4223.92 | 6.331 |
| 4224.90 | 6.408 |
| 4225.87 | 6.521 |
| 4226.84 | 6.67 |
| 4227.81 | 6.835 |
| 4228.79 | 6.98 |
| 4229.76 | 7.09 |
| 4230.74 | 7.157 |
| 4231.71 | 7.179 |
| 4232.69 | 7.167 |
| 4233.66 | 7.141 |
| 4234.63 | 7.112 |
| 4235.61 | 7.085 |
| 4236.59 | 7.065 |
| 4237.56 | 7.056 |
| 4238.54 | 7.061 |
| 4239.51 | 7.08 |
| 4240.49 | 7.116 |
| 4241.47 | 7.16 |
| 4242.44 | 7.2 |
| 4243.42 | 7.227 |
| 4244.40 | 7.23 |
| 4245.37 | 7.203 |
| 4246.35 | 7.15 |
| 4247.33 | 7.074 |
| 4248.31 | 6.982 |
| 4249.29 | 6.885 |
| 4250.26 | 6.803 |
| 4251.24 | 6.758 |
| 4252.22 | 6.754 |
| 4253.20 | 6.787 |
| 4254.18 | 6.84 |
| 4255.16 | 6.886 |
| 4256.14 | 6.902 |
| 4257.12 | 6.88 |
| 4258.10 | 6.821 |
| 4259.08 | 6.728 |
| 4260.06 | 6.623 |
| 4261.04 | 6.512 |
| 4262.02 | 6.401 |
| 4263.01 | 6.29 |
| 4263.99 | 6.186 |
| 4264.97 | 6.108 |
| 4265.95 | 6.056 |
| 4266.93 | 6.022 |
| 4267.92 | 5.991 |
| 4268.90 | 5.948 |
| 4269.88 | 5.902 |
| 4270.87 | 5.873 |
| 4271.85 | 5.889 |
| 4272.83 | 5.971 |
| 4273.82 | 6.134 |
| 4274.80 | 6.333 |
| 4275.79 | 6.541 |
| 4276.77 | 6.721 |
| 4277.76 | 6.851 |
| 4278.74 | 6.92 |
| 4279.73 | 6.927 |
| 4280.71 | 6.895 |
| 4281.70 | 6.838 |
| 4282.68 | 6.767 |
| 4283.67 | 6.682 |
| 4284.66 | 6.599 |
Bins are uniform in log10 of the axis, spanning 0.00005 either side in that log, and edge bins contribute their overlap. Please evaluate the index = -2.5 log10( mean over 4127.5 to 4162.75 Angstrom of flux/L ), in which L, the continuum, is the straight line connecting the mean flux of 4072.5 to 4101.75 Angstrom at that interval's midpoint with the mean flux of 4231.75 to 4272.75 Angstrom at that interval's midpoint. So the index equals -0.09 mag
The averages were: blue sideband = 5.84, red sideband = 6.73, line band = 6.65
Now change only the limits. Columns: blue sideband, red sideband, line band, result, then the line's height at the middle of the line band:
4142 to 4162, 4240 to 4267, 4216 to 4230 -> 0.03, 6.73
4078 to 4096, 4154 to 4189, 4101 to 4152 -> 0.05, 6.38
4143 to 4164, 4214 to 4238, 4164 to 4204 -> 0.01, 6.65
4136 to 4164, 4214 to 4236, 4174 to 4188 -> 0.02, 6.67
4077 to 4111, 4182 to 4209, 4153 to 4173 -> -0.06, 6.3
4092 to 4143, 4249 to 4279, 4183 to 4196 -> -0.07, 6.17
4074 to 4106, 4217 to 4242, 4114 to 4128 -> -0.02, 5.92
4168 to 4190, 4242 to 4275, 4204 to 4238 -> -0.03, 6.57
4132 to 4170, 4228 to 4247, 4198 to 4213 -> 0.04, 6.95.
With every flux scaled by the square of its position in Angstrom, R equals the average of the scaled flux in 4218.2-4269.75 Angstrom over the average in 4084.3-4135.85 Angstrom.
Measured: 1.23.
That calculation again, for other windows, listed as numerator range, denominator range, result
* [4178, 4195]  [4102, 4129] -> 1.19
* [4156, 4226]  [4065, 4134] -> 1.17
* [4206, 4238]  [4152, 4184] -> 1.05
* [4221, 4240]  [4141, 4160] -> 1.07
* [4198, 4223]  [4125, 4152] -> 1.03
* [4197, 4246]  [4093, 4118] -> 1.36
